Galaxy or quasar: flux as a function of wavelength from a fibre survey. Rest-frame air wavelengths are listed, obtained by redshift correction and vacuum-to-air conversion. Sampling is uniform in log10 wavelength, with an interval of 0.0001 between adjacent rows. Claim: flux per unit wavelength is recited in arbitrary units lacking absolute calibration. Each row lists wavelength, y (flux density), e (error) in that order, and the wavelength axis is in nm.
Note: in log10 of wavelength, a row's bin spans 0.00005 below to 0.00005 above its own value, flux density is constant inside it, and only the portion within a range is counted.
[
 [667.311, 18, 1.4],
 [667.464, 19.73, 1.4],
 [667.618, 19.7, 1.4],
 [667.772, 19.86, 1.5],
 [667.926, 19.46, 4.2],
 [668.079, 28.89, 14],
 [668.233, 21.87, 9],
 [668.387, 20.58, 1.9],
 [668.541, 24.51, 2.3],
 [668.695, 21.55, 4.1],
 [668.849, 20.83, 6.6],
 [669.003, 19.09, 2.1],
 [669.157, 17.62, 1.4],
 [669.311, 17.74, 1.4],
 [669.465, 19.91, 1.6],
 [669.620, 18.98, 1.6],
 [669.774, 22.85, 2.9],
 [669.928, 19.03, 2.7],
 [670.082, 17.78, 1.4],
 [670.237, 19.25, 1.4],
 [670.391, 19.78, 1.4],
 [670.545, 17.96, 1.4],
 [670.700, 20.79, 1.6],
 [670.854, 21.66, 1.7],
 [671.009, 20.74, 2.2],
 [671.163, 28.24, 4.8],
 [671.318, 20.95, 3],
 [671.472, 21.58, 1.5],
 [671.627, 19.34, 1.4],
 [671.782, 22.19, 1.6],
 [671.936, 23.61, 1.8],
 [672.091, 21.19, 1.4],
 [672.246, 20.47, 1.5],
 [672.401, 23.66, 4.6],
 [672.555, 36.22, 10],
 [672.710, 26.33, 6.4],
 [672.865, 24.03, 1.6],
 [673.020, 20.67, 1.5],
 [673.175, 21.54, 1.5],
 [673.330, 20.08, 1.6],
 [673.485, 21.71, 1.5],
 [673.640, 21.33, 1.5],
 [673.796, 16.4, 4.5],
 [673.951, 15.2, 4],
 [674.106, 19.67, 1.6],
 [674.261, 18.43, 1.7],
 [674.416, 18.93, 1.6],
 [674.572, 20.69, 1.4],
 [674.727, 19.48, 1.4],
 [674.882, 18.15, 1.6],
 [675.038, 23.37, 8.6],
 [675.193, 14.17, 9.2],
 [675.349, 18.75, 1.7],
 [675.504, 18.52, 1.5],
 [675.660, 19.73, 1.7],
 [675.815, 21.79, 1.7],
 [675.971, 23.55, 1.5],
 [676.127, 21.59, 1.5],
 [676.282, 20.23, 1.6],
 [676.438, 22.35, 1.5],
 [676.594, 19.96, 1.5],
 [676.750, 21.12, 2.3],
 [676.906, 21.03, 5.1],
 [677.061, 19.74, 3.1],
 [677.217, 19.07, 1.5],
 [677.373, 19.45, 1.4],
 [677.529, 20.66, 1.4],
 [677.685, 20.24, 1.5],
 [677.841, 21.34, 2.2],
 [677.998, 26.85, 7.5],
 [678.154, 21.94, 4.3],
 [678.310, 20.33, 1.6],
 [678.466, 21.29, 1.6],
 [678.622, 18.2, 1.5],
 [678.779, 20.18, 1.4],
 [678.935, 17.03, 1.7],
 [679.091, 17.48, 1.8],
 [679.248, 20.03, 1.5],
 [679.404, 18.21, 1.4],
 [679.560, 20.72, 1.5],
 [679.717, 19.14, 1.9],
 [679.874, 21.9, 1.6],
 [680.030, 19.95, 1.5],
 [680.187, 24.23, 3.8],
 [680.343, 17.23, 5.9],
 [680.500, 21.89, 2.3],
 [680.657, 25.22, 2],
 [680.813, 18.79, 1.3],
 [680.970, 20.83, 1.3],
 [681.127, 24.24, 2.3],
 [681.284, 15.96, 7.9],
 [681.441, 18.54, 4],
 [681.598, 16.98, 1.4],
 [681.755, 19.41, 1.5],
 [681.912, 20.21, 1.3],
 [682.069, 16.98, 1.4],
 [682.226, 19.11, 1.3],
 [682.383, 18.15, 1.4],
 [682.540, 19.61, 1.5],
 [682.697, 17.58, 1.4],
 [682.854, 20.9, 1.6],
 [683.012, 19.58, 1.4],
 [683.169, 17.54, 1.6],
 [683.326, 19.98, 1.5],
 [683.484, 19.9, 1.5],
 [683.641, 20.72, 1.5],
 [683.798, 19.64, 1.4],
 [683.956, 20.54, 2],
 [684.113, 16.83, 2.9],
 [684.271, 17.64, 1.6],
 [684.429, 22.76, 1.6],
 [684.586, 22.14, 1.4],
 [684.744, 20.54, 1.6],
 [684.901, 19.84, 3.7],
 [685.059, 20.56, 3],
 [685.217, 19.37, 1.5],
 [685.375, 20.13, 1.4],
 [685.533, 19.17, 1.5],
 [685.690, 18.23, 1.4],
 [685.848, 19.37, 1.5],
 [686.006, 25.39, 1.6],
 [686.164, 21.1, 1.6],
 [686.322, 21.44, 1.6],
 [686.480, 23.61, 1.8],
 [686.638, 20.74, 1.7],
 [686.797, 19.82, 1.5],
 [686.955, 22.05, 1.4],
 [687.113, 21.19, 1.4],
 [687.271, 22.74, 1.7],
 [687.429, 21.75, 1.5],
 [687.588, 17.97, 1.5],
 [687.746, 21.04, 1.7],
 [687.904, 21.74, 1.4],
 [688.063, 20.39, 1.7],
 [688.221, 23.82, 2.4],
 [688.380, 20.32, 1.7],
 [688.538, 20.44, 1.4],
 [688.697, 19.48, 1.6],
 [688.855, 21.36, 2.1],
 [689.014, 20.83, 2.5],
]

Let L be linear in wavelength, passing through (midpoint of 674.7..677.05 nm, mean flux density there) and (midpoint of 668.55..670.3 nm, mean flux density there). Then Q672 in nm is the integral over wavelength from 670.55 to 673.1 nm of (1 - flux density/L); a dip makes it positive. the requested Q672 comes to -0.406 nm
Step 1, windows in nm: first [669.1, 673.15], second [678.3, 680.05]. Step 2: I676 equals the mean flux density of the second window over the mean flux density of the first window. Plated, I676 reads 0.9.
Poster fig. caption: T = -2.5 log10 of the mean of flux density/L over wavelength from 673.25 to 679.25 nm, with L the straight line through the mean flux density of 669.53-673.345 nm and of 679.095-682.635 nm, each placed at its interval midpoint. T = 0.05 mag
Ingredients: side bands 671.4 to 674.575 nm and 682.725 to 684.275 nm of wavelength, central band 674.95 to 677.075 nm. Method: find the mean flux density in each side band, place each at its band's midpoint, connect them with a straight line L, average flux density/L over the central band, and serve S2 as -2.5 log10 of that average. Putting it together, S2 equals 0.03 mag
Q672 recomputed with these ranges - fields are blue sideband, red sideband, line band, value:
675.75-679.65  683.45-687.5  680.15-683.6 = 0.17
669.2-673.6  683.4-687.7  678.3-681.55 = 0.15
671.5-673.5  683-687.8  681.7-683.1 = 0.13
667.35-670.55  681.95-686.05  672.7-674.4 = 0.00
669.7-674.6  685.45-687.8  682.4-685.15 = 0.18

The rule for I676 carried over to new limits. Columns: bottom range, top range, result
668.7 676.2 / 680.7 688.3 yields 0.97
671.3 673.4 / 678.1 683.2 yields 0.85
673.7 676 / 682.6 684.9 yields 1.04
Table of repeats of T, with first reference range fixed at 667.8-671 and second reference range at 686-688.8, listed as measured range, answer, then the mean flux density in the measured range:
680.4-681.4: 0.002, 21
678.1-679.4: 0.079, 19.4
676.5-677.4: 0.036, 20.1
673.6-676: 0.087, 19.1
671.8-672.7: -0.207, 25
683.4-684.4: 0.094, 19.4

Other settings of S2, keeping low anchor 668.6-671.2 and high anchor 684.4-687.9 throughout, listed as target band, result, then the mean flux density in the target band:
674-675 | 0.06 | 19.3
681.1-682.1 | 0.11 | 18.7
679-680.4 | 0.04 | 19.9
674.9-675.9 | 0.06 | 19.3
